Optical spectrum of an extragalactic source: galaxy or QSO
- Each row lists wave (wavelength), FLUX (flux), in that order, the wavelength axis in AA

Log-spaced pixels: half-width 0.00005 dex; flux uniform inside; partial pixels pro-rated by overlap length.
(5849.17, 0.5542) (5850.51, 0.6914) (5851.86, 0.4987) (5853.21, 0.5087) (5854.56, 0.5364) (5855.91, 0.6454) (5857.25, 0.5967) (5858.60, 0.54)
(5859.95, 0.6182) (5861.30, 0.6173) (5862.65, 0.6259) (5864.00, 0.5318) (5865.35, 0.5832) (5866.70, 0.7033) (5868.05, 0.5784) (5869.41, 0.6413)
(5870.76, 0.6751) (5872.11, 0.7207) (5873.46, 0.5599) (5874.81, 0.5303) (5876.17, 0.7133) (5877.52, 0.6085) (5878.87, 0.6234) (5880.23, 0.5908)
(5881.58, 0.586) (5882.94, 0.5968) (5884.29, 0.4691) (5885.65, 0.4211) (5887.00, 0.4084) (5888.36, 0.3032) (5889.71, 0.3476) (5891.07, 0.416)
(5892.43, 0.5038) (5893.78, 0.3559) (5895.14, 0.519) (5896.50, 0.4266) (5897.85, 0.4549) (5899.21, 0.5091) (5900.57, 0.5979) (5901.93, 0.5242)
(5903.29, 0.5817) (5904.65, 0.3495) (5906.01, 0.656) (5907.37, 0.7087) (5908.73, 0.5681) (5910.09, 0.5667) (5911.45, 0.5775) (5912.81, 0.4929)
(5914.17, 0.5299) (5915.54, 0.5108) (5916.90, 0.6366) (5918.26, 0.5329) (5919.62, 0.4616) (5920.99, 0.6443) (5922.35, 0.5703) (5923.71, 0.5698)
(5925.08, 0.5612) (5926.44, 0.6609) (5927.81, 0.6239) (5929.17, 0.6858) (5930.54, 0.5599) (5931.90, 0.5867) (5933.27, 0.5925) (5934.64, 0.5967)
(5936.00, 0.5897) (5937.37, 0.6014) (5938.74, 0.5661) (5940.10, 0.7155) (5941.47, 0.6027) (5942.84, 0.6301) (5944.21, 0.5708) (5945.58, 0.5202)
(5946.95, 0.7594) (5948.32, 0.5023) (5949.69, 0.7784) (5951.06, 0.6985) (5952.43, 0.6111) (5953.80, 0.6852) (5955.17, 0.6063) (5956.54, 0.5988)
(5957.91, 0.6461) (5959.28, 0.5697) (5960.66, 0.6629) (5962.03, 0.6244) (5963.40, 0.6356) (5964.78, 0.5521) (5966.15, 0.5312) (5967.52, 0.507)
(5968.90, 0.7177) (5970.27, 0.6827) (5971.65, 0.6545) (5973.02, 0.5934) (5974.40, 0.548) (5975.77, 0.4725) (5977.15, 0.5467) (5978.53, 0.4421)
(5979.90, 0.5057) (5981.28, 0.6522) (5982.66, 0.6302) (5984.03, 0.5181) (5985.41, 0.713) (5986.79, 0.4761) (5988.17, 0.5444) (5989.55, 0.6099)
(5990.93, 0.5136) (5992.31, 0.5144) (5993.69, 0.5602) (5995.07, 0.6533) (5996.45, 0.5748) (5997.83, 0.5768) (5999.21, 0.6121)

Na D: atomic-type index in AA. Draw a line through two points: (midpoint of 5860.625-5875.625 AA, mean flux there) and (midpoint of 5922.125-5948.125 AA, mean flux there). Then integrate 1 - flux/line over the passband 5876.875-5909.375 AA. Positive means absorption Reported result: 5.70 AA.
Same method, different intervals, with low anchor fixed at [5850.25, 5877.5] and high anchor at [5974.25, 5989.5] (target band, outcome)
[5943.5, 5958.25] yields -1.77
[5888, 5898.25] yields 3.00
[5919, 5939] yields -0.58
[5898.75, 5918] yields 0.89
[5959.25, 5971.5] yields -1.17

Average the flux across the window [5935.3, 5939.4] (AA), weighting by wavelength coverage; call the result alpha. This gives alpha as 0.586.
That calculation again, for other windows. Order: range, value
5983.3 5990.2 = 0.573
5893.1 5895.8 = 0.438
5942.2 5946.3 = 0.574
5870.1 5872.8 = 0.698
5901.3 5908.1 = 0.564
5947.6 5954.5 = 0.656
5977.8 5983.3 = 0.557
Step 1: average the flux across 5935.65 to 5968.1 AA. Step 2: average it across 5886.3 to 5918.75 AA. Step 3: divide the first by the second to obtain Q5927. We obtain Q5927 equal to 1.2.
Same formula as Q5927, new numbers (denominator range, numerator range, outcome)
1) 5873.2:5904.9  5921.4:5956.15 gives 1.23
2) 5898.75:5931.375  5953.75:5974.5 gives 1.07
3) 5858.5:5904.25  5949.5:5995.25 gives 1.09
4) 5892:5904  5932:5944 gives 1.23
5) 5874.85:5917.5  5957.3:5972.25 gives 1.18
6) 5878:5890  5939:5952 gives 1.31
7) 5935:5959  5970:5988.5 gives 0.91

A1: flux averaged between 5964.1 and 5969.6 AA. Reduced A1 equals 0.578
